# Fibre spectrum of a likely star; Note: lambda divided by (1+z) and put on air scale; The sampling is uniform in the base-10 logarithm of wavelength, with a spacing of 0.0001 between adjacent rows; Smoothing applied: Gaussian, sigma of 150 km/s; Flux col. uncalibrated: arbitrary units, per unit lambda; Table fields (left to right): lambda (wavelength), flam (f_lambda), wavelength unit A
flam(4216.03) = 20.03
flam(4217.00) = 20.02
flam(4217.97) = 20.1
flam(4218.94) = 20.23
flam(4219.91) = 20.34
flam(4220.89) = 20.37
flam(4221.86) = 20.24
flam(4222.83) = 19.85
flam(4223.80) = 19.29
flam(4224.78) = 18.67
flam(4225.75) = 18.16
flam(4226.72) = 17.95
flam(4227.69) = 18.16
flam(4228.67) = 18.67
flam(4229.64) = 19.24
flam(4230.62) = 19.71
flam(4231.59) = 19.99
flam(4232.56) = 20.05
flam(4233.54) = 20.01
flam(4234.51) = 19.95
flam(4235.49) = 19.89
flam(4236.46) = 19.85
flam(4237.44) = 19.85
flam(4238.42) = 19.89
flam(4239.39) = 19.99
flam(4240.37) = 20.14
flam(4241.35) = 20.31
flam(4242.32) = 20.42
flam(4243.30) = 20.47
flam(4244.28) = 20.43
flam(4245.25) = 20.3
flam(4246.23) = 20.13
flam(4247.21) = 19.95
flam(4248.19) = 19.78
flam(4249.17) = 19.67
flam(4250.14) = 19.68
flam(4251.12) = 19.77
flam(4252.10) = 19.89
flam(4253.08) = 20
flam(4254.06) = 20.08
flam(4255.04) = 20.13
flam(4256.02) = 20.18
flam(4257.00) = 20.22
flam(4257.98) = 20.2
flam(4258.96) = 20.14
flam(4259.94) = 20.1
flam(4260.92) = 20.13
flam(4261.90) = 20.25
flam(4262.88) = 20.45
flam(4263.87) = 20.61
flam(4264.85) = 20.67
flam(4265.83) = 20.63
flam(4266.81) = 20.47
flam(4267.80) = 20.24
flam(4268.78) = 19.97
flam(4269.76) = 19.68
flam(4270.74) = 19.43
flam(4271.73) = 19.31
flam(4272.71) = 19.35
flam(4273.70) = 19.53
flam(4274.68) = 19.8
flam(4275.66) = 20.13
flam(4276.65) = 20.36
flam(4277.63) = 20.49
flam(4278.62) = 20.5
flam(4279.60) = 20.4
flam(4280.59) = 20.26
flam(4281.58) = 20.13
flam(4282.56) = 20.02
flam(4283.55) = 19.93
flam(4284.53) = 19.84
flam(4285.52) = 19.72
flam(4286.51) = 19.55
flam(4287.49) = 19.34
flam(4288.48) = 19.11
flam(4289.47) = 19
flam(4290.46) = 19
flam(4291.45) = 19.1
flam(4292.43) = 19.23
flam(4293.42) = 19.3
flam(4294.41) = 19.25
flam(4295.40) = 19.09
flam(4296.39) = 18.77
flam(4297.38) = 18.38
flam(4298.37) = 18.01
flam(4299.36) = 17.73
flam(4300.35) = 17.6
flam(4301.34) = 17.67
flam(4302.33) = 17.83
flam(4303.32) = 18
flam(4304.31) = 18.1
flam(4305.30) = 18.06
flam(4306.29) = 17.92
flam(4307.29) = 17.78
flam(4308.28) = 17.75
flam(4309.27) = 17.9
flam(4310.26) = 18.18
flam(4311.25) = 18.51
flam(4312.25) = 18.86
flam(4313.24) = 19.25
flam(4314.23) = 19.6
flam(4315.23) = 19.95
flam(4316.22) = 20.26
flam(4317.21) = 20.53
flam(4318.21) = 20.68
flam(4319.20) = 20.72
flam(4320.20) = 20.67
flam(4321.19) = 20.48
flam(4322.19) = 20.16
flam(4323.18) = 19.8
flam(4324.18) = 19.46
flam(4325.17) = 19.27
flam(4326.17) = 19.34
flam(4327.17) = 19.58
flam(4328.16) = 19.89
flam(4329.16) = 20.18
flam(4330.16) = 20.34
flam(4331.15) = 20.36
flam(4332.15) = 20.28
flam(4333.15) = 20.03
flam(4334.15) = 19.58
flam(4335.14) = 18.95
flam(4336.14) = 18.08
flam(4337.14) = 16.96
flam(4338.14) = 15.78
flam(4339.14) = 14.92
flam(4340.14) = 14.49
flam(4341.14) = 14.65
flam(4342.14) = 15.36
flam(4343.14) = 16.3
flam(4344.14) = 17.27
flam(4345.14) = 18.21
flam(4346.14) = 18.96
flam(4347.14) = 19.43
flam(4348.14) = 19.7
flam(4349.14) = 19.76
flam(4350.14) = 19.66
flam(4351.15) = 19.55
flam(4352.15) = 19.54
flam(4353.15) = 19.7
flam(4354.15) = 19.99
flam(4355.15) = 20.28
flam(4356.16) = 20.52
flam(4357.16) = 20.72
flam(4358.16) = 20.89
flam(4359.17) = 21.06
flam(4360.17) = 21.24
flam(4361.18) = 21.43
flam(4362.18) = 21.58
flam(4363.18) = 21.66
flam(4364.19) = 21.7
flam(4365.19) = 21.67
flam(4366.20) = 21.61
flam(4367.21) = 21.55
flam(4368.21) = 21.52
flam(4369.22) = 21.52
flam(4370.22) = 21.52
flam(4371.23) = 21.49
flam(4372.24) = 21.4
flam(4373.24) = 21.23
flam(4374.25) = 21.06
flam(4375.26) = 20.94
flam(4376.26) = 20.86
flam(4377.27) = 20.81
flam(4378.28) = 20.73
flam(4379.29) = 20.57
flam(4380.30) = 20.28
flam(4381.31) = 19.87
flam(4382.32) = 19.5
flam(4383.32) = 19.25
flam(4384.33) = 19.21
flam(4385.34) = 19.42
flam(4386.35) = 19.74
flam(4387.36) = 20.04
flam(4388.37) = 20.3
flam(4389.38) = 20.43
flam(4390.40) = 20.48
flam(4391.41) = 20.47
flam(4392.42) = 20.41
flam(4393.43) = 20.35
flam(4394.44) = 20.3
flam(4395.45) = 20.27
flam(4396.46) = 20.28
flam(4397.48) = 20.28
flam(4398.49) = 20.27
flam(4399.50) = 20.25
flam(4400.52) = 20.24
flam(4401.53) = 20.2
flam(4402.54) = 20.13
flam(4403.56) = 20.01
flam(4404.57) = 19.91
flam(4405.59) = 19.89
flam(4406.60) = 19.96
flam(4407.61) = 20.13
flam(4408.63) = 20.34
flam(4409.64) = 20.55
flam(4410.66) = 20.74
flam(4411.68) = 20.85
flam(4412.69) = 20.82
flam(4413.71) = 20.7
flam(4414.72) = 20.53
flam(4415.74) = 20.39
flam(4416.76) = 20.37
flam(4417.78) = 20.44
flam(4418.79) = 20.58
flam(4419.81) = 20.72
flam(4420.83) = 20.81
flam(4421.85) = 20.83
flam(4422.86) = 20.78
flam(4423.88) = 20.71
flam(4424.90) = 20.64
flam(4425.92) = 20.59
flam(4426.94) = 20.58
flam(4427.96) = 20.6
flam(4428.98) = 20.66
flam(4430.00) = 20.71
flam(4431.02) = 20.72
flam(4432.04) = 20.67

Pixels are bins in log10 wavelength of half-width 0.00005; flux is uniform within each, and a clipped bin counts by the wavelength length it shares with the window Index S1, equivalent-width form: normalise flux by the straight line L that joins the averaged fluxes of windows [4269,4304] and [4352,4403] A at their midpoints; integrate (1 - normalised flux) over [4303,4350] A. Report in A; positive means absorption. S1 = 2.7 A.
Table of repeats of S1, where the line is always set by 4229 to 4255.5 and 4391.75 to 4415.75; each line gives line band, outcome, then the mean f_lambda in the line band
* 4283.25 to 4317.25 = 2.3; 18.8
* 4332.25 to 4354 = 2.3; 18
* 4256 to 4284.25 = -0.1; 20.1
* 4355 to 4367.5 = -0.6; 21.2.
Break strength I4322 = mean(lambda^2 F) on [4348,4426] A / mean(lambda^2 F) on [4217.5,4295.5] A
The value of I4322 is 1.10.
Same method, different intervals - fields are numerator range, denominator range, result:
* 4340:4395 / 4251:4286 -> 1.05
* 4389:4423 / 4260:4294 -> 1.09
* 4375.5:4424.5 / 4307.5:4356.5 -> 1.11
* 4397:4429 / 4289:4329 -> 1.13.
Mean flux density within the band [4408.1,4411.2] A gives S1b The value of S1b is 20.5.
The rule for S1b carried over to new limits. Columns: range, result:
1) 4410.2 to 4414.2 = 20.8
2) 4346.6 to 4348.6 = 19.6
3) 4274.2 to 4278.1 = 20.2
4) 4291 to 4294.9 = 19.2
